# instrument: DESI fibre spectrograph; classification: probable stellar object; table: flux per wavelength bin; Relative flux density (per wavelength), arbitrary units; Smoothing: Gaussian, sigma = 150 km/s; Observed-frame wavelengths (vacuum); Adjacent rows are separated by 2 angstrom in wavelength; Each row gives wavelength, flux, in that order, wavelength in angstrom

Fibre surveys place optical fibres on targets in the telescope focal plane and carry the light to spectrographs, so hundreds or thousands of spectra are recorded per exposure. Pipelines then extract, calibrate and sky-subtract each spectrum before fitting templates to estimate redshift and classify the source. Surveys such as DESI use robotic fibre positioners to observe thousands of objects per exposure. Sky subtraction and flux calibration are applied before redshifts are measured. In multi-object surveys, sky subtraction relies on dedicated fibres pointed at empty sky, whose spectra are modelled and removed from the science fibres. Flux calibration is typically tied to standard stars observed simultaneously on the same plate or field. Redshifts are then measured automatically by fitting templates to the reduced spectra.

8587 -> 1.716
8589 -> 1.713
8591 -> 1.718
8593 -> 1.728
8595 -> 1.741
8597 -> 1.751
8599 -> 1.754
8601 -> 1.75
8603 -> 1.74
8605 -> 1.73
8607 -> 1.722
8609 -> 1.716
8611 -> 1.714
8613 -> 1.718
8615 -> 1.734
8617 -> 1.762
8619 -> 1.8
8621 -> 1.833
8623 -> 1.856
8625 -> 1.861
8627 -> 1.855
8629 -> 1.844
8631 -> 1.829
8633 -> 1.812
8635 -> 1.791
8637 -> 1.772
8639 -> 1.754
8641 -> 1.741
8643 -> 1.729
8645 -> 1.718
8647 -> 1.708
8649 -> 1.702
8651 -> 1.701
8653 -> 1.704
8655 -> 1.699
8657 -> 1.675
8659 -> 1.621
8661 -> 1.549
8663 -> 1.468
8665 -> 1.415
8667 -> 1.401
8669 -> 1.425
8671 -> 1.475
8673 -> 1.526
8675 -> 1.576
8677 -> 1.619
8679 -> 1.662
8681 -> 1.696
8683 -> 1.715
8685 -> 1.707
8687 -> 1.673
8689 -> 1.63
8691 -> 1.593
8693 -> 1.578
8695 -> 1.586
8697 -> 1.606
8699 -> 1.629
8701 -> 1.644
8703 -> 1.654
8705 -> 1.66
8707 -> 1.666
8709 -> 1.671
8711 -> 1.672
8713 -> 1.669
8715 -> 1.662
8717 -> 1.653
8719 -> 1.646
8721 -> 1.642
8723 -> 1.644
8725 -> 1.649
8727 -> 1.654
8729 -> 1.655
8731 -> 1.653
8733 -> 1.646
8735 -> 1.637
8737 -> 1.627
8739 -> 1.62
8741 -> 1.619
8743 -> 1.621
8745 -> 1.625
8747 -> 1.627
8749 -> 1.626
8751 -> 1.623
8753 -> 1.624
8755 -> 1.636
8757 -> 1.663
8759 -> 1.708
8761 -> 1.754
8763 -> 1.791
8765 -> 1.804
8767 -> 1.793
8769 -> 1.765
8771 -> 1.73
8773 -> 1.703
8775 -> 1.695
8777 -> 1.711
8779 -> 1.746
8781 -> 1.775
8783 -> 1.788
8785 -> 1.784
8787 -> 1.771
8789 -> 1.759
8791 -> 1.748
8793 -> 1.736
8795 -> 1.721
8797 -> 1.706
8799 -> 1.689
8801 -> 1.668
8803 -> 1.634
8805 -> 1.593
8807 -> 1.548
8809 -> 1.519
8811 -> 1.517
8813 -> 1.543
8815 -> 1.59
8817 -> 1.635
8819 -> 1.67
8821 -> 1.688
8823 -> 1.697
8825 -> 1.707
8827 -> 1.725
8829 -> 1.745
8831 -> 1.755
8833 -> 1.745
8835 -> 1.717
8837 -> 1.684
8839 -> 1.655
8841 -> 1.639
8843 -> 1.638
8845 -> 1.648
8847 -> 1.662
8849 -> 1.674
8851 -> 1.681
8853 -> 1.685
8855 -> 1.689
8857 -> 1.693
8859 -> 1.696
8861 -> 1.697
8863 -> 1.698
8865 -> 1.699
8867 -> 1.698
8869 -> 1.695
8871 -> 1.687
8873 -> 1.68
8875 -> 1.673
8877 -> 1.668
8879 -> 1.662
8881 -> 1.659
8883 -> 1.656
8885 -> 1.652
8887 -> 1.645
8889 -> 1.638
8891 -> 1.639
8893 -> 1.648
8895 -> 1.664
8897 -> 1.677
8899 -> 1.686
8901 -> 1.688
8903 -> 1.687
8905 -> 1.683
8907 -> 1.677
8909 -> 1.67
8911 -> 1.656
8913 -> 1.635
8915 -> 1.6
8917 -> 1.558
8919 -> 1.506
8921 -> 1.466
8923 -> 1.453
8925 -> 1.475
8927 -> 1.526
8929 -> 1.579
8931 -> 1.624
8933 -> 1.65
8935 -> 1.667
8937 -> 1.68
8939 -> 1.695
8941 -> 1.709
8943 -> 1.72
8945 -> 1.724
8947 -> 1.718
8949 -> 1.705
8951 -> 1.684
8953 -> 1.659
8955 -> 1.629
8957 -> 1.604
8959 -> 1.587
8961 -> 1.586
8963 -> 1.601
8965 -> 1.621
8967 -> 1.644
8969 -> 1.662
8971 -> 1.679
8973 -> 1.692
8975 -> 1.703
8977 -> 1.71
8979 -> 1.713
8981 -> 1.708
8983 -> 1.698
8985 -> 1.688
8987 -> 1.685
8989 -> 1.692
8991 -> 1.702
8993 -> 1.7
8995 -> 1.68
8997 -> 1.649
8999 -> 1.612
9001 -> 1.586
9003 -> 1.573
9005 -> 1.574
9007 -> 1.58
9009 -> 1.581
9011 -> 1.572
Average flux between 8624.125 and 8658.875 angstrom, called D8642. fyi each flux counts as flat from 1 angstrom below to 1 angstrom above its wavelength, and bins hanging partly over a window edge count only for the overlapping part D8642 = 1.75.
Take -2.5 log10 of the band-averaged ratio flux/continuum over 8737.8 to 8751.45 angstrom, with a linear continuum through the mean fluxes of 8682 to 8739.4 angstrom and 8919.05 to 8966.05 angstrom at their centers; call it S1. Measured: 0.013 mag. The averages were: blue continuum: 1.65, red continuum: 1.62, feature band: 1.62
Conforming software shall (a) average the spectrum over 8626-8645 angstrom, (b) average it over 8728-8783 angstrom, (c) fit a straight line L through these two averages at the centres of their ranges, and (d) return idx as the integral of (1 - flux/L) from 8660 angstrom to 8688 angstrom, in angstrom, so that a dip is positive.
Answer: 3.0 angstrom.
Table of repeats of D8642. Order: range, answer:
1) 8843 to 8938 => 1.65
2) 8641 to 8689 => 1.62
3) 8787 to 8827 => 1.66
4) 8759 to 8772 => 1.77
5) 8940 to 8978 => 1.67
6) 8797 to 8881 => 1.67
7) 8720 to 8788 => 1.69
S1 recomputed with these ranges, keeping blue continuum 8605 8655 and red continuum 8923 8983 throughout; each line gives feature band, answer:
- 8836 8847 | 0.02 mag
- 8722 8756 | 0.06 mag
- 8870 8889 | 0.01 mag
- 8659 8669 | 0.19 mag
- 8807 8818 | 0.09 mag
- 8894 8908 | -0.01 mag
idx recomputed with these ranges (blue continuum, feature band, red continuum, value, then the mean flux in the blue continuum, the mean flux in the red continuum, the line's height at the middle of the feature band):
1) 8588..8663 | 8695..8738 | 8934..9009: 1.8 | 1.74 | 1.66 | 1.72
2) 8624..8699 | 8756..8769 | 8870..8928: -0.8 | 1.66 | 1.63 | 1.65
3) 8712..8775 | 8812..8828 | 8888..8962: 0.0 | 1.67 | 1.63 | 1.65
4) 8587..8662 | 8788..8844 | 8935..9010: 1.0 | 1.74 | 1.66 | 1.7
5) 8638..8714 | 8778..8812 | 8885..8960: -1.2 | 1.63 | 1.64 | 1.63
